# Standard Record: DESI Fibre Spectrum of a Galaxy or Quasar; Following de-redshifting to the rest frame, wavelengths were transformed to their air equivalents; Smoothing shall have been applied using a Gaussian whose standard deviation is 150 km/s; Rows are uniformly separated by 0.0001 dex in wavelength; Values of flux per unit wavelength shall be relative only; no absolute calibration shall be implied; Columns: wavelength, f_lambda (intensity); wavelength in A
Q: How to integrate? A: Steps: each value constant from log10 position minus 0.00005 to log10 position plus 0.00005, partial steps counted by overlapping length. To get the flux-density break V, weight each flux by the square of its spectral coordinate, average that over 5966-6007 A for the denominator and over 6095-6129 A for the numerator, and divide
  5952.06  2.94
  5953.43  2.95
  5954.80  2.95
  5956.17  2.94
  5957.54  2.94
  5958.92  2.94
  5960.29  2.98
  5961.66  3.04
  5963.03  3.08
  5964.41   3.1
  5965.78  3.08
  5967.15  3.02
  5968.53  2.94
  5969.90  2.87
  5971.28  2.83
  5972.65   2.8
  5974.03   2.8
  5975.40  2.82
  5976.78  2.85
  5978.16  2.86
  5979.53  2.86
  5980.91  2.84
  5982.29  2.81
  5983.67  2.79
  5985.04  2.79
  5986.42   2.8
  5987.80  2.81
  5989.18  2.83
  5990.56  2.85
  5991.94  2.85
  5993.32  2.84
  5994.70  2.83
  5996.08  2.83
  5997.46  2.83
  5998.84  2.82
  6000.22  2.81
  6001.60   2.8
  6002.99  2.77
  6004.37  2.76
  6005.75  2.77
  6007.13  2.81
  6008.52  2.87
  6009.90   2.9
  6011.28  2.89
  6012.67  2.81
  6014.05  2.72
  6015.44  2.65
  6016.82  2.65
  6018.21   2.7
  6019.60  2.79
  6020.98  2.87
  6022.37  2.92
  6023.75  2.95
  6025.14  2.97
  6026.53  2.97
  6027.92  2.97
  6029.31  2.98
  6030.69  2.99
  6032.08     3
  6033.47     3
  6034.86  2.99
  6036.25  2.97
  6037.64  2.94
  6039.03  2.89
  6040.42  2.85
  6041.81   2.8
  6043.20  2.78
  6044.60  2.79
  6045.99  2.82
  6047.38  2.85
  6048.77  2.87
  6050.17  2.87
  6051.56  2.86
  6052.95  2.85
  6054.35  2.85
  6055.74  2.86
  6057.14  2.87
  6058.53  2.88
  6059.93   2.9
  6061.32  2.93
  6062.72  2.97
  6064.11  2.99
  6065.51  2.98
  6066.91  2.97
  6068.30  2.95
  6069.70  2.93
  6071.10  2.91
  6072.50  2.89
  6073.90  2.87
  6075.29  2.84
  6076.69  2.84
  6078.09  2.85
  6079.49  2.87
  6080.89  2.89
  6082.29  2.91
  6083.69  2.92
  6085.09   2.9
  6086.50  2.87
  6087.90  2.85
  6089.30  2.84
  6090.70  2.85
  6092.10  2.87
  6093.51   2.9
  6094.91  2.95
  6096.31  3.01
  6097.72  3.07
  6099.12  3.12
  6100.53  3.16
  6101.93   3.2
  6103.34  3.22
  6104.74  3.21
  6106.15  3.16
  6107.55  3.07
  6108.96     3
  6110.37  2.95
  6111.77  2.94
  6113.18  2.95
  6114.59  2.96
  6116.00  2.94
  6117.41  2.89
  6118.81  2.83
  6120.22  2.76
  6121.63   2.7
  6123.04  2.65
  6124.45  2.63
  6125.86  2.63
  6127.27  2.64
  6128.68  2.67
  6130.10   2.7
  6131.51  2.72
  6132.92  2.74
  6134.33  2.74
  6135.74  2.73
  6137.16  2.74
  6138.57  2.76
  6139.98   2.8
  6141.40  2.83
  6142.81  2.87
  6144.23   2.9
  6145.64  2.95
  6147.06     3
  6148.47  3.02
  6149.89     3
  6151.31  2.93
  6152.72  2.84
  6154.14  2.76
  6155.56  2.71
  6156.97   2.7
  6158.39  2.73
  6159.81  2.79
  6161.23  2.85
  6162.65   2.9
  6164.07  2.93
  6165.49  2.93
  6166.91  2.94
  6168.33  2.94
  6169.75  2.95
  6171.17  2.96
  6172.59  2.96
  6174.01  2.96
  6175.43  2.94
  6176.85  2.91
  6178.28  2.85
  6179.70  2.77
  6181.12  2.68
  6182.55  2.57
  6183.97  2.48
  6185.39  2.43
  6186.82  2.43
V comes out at 1.08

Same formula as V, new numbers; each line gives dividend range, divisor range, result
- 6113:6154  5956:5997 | 1.03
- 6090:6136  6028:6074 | 1.02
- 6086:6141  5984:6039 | 1.04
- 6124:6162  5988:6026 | 1.04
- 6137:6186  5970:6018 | 1.07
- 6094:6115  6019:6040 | 1.07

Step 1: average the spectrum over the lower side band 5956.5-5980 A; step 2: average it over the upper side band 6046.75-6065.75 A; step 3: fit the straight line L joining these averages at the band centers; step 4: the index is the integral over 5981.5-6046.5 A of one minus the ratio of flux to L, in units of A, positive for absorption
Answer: 1.42 A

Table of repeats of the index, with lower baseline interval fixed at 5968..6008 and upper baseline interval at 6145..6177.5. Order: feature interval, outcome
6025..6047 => -0.6 A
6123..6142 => 1.1 A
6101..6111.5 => -0.9 A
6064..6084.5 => -0.3 A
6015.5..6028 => -0.1 A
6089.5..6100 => -0.4 A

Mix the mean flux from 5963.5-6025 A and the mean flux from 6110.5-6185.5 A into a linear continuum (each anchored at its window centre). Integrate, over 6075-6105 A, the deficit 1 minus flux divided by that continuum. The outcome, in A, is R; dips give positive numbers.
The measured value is -1.4 A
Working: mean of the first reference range 2.84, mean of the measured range 2.96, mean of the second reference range 2.82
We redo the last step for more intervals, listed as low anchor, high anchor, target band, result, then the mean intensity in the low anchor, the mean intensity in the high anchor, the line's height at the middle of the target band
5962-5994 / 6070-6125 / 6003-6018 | 0.58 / 2.88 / 2.93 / 2.89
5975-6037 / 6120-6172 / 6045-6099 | -1.29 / 2.85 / 2.81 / 2.83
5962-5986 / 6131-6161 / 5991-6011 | 0.41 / 2.89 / 2.82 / 2.88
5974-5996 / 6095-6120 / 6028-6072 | 0.44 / 2.83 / 3.03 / 2.94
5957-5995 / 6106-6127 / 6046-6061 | 0.03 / 2.89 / 2.86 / 2.87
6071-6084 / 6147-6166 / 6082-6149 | -0.50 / 2.88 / 2.86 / 2.87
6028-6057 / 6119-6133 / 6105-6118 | -1.29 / 2.89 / 2.69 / 2.72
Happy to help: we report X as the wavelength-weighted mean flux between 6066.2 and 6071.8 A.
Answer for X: 2.94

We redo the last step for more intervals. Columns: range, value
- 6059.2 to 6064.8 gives 2.95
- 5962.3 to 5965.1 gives 3.09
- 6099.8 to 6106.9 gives 3.19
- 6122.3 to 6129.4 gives 2.64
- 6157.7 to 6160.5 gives 2.76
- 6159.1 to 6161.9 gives 2.82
